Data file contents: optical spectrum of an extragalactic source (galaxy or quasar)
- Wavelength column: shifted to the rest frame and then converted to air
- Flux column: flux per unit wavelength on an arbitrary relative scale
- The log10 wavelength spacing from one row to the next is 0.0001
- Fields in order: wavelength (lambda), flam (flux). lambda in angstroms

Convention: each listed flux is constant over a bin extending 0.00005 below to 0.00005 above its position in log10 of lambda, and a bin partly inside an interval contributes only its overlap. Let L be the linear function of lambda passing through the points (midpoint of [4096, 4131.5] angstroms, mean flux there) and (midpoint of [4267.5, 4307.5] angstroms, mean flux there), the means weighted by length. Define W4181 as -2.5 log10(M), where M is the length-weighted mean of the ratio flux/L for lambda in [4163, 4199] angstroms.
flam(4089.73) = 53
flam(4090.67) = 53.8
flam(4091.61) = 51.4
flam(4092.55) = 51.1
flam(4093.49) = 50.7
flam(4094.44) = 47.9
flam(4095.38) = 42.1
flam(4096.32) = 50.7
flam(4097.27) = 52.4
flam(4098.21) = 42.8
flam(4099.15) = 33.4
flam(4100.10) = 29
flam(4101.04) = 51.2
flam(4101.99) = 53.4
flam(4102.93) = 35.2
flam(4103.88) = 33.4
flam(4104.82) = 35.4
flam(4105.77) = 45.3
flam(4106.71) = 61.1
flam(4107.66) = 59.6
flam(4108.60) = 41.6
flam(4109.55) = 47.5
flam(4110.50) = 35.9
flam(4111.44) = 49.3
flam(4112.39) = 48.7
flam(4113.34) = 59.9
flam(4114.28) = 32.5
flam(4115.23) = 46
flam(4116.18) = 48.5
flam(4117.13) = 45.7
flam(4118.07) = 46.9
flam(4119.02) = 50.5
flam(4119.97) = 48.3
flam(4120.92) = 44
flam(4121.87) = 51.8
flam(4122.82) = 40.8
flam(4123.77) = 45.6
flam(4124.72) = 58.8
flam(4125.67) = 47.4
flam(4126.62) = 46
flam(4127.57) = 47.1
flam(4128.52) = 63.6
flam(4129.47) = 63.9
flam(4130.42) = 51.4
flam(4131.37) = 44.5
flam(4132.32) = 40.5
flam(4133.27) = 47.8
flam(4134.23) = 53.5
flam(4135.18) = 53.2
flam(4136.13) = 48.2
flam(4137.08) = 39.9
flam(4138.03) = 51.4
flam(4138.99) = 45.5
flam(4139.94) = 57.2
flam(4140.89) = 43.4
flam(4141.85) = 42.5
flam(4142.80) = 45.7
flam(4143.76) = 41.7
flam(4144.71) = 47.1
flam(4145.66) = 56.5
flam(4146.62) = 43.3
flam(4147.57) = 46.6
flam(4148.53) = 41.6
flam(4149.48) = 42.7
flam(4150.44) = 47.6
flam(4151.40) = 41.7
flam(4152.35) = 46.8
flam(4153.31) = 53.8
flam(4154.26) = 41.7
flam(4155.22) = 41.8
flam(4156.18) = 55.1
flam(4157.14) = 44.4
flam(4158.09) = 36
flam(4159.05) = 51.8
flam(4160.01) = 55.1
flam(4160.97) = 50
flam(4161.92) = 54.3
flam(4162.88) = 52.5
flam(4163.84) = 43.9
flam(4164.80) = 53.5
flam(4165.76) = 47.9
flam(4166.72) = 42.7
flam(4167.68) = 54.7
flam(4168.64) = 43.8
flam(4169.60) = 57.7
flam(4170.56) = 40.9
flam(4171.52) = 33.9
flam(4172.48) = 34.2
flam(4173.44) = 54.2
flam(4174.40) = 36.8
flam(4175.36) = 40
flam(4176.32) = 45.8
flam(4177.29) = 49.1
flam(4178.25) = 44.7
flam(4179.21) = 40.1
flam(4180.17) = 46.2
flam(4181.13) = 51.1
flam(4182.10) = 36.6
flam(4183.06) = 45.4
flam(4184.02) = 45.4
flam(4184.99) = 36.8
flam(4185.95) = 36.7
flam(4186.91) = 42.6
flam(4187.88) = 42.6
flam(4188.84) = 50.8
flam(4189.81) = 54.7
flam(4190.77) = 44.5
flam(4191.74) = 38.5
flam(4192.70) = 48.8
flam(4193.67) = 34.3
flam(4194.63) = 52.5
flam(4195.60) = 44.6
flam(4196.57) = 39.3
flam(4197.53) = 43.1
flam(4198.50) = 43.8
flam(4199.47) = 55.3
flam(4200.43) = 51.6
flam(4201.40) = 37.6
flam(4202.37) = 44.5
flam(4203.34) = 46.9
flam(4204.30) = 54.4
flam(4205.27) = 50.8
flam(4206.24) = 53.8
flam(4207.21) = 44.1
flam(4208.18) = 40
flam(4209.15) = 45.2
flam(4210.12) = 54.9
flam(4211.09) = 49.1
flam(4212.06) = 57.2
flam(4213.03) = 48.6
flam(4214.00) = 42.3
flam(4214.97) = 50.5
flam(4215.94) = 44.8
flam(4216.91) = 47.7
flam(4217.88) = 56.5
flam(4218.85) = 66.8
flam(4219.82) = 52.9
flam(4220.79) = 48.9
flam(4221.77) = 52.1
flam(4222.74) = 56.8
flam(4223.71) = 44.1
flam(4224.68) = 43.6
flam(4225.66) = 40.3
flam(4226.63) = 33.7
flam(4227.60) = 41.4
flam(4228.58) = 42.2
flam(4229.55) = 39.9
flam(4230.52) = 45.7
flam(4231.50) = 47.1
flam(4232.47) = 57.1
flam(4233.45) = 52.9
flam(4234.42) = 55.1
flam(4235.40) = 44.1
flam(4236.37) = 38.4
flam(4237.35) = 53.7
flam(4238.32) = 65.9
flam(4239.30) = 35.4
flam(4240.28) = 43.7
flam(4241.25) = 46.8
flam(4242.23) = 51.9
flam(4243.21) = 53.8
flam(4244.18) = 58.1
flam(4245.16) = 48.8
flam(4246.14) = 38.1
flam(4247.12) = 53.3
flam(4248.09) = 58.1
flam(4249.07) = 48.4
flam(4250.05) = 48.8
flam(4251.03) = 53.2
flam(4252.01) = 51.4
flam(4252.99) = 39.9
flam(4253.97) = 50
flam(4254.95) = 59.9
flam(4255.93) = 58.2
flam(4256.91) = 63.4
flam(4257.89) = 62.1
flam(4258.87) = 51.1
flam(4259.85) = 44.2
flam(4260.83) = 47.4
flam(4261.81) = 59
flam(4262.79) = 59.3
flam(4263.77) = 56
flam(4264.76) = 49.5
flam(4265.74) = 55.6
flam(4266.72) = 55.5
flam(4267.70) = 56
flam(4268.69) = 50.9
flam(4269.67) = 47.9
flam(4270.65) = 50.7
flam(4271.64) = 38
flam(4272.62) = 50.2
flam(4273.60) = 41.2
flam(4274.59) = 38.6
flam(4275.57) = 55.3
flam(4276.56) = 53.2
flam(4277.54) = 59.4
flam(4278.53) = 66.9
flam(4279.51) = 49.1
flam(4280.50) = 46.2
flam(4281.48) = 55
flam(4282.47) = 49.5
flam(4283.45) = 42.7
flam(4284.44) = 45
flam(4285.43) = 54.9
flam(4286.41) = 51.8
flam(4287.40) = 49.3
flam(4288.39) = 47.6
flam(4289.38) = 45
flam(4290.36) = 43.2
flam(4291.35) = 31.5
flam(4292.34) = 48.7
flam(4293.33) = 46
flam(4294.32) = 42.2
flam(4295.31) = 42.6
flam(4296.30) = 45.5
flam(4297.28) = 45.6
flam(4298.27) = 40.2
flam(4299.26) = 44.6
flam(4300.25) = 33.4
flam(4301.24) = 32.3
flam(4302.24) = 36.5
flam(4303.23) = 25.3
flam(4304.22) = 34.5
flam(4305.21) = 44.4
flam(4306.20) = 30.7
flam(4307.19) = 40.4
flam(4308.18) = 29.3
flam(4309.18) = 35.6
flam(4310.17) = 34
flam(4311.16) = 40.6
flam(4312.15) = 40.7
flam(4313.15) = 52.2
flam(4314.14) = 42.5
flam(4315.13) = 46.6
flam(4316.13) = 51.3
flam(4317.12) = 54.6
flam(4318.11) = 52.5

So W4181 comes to 0.04 mag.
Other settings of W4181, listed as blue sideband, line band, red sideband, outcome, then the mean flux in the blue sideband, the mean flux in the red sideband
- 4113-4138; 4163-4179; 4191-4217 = 0.054 mag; 48.7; 46.8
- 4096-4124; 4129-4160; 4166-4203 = -0.053 mag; 45.5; 44.4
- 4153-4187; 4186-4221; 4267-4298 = -0.033 mag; 45.6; 48.1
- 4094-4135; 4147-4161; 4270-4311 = 0.000 mag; 47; 43.8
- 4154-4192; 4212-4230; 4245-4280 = 0.027 mag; 45.5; 51.9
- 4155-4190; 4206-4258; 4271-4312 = -0.113 mag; 45.7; 43.5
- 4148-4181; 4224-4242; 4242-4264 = 0.118 mag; 46.1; 52.8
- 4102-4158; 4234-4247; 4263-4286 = 0.026 mag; 47.2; 50.9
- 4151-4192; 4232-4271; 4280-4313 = -0.199 mag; 45.6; 41.8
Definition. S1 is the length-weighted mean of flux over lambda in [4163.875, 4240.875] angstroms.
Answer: 46.5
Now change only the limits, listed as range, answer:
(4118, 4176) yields 47.5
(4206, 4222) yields 50.2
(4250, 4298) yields 50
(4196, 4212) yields 47.4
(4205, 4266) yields 50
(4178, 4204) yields 44.5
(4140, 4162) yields 46.6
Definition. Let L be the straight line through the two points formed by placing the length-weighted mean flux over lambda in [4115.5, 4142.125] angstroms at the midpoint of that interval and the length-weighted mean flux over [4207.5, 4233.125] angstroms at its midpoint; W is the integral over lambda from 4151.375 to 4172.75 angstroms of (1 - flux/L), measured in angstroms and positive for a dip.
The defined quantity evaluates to 0.6 angstroms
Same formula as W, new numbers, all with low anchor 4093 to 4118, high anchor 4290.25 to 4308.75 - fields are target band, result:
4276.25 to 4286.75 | -3.4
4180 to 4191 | -0.5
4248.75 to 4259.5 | -3.5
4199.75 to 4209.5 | -1.2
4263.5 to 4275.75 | -3.0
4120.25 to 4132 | -1.5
